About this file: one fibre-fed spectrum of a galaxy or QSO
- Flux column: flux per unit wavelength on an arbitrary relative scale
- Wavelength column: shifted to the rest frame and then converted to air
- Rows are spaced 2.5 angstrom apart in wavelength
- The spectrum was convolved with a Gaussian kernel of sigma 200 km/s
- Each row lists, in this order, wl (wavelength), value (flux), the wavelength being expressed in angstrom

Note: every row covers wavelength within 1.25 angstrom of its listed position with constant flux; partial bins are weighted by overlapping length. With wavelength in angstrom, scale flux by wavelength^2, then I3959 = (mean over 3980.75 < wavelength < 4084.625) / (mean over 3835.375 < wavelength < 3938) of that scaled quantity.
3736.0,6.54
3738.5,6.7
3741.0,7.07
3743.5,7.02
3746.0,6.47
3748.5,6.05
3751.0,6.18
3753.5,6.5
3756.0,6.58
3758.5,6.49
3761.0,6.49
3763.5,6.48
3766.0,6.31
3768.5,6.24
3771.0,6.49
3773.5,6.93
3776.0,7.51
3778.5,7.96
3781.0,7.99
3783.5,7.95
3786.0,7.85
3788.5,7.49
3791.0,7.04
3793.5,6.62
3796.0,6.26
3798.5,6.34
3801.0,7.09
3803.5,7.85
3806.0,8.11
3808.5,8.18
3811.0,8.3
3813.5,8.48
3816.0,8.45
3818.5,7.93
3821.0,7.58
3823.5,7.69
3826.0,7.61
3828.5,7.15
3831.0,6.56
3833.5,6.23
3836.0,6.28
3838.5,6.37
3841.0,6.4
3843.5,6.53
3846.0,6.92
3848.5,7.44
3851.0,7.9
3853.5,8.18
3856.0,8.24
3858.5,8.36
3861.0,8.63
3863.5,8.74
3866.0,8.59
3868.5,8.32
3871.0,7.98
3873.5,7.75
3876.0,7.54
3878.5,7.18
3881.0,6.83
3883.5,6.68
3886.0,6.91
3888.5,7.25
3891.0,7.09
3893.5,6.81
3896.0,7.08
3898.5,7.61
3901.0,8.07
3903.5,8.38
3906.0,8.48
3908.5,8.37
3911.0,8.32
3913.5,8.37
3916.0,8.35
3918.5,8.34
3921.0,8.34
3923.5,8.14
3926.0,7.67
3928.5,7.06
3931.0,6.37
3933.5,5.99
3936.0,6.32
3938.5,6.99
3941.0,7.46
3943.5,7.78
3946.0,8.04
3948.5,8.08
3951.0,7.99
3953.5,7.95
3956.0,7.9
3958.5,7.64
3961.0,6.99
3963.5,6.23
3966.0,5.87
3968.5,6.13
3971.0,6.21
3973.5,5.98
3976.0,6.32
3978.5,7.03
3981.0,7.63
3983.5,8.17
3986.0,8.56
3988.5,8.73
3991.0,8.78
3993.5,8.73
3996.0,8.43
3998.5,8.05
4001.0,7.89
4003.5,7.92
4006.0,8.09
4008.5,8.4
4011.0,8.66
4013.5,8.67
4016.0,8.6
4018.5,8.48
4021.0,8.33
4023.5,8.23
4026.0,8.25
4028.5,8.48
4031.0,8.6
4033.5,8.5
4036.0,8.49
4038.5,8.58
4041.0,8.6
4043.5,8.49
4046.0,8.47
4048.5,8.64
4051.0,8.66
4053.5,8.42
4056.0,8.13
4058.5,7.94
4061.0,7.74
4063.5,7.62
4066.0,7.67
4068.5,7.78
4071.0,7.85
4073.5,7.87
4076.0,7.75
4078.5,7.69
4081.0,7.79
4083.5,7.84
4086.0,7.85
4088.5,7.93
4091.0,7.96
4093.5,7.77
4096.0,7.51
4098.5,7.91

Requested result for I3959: 1.2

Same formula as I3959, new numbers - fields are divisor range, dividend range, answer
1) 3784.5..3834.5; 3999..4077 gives 1.24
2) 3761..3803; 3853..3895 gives 1.15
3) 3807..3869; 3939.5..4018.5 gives 1.09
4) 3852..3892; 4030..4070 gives 1.16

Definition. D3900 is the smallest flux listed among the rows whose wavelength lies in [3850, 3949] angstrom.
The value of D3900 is 5.99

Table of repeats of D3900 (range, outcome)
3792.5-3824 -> 6.26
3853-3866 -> 8.18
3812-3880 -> 6.23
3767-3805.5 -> 6.24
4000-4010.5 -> 7.89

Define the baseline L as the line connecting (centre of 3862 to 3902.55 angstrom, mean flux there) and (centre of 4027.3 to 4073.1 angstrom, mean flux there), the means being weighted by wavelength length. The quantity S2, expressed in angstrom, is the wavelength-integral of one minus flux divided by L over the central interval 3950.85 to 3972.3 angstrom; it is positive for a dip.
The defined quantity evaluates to 2.6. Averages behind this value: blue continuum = 7.54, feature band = 6.94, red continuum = 8.25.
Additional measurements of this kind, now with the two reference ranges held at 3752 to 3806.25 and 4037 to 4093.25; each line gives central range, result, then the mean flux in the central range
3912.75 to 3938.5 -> 0.3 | 7.45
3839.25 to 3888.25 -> -2.0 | 7.62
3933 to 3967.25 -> 1.7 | 7.26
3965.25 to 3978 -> 2.6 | 6.17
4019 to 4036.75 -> -1.1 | 8.41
